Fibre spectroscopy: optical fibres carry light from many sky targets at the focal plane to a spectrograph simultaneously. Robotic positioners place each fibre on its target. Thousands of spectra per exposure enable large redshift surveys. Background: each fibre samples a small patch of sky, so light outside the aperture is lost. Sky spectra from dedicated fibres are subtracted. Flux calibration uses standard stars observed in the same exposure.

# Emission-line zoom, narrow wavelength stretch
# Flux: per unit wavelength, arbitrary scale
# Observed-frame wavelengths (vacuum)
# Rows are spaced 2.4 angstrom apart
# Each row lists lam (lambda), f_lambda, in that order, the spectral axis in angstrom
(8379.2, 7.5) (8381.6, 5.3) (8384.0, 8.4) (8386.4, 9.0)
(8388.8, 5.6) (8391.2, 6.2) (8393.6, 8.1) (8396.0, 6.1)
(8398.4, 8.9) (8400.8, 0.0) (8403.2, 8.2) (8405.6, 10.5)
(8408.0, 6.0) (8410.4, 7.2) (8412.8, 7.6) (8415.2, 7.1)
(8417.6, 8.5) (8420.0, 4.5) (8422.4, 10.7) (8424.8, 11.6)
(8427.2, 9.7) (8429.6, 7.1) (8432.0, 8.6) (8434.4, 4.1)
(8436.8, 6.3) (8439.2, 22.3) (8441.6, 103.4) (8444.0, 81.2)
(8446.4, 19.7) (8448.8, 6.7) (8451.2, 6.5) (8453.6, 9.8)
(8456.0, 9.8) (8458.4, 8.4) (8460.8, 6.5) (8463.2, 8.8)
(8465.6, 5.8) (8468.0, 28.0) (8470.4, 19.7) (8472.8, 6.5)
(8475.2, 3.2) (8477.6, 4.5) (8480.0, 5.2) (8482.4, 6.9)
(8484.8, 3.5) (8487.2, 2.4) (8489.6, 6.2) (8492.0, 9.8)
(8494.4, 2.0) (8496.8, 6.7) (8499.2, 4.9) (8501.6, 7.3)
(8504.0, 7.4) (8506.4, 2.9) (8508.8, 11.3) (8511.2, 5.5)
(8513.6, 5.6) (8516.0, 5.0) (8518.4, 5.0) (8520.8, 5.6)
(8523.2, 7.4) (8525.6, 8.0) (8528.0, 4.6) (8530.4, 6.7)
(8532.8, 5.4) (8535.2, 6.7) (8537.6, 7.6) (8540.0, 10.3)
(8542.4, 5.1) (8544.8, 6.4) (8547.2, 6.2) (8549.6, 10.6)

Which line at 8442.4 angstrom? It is H-alpha 6563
